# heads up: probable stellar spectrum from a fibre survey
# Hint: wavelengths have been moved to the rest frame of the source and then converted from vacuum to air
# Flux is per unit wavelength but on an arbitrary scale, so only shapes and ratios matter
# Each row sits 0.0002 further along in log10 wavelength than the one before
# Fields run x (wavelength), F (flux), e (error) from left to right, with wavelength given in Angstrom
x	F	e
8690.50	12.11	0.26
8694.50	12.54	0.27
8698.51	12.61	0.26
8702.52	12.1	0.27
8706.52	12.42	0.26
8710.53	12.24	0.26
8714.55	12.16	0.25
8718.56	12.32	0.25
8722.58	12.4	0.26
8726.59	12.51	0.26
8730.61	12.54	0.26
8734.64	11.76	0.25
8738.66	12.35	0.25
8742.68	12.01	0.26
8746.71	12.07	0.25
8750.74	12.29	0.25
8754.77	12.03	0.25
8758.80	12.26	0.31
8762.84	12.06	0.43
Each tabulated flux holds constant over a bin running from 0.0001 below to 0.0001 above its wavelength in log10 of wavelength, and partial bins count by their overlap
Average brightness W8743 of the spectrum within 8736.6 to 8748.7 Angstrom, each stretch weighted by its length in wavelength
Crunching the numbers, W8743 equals 12.1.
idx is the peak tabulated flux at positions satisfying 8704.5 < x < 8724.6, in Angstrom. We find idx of 12.42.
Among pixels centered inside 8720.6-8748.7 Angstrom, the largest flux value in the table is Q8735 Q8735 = 12.54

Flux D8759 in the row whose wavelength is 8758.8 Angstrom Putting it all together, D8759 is 12.26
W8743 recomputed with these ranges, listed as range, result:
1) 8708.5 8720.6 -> 12.2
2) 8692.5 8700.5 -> 12.6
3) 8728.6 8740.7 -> 12.2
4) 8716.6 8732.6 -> 12.4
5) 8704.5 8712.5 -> 12.3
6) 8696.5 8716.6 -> 12.3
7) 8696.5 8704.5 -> 12.3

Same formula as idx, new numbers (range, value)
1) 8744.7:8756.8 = 12.29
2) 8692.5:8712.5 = 12.61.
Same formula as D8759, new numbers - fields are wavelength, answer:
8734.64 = 11.76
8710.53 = 12.24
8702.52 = 12.1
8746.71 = 12.07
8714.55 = 12.16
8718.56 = 12.32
